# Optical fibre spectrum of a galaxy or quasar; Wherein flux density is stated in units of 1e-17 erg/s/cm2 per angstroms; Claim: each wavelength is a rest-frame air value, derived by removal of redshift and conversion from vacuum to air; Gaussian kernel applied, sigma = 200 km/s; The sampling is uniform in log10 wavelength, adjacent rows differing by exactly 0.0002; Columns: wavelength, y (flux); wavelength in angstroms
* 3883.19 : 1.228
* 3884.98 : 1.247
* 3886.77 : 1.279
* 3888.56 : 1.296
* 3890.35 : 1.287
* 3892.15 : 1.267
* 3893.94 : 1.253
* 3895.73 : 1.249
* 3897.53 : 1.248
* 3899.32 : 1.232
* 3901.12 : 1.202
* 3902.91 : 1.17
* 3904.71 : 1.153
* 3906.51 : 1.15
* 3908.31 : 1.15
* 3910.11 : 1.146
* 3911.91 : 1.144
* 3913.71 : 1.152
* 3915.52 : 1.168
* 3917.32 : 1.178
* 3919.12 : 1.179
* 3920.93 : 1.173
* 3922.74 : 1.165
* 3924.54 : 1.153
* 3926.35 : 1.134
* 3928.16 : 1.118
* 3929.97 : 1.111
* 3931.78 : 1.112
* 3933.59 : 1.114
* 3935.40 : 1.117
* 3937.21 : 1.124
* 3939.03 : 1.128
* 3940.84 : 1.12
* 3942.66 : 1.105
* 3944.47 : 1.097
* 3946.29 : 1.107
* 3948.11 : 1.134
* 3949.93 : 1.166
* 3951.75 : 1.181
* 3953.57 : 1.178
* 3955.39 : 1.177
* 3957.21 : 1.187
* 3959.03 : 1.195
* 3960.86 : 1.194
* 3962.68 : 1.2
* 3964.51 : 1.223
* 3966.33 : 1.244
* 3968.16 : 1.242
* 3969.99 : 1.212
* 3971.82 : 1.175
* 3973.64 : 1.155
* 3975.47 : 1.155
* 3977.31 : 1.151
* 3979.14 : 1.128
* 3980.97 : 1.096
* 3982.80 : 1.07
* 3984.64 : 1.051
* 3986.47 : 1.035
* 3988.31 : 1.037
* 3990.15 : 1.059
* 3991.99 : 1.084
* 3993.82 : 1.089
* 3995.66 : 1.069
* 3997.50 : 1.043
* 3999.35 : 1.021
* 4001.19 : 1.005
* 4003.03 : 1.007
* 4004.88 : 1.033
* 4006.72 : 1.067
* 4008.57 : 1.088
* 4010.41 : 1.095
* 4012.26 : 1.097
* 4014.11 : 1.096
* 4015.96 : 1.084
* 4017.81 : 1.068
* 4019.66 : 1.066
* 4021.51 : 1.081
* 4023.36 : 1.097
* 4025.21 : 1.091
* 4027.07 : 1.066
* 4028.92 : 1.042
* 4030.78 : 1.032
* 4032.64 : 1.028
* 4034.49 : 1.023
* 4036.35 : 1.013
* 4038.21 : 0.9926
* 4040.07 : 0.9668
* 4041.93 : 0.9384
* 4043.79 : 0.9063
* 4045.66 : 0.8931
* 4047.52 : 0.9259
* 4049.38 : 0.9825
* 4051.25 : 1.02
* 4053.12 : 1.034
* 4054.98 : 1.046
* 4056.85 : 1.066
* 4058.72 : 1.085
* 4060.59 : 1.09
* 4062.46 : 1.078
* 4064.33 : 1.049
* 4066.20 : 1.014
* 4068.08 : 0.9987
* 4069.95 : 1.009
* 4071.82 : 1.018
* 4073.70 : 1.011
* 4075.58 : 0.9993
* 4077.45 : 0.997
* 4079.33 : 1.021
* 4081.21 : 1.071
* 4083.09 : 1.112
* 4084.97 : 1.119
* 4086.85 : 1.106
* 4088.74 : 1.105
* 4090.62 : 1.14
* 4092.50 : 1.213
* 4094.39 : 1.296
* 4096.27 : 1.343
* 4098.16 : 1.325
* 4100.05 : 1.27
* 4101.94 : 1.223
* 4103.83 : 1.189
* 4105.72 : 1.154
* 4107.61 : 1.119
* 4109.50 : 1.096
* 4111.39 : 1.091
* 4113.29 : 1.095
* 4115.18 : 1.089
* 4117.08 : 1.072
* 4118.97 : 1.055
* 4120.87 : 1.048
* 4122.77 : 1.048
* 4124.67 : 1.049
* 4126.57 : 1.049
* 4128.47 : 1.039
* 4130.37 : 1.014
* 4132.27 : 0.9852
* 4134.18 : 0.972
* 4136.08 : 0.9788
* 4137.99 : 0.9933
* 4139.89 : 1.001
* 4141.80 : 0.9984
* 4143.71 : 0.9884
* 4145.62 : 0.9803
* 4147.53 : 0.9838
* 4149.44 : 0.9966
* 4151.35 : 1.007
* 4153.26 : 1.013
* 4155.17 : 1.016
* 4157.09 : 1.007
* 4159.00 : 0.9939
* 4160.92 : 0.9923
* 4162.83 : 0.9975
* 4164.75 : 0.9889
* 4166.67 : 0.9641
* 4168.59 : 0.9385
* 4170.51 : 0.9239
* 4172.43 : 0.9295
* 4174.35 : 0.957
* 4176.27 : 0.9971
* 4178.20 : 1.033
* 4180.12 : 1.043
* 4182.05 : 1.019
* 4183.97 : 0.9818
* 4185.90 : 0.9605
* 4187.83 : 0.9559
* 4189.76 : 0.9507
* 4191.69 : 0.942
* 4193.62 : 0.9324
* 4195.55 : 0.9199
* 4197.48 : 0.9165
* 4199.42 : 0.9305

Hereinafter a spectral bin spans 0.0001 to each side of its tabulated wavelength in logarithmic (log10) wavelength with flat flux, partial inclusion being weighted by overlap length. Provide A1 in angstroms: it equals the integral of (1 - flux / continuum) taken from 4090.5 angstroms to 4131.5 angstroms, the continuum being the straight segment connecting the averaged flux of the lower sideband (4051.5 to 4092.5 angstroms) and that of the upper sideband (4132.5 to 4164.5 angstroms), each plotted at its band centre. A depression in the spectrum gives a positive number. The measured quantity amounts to -4.4 angstroms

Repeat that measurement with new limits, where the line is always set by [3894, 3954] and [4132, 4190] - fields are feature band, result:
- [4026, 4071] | 2.2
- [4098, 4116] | -2.4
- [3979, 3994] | 0.6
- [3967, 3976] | -0.6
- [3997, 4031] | 0.8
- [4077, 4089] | -0.4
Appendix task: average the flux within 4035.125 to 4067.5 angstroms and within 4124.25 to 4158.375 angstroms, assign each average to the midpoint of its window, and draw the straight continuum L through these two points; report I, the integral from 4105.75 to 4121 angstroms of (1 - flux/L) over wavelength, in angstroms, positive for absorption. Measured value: -1.3 angstroms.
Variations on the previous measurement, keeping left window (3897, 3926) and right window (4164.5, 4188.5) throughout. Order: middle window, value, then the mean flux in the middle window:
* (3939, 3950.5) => 0.3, 1.12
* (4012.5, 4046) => 1.7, 1.03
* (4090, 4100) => -2.2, 1.27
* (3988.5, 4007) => 1.0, 1.05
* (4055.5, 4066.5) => 0.0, 1.07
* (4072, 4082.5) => 0.3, 1.02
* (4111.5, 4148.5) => -0.5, 1.02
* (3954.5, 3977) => -1.3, 1.2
